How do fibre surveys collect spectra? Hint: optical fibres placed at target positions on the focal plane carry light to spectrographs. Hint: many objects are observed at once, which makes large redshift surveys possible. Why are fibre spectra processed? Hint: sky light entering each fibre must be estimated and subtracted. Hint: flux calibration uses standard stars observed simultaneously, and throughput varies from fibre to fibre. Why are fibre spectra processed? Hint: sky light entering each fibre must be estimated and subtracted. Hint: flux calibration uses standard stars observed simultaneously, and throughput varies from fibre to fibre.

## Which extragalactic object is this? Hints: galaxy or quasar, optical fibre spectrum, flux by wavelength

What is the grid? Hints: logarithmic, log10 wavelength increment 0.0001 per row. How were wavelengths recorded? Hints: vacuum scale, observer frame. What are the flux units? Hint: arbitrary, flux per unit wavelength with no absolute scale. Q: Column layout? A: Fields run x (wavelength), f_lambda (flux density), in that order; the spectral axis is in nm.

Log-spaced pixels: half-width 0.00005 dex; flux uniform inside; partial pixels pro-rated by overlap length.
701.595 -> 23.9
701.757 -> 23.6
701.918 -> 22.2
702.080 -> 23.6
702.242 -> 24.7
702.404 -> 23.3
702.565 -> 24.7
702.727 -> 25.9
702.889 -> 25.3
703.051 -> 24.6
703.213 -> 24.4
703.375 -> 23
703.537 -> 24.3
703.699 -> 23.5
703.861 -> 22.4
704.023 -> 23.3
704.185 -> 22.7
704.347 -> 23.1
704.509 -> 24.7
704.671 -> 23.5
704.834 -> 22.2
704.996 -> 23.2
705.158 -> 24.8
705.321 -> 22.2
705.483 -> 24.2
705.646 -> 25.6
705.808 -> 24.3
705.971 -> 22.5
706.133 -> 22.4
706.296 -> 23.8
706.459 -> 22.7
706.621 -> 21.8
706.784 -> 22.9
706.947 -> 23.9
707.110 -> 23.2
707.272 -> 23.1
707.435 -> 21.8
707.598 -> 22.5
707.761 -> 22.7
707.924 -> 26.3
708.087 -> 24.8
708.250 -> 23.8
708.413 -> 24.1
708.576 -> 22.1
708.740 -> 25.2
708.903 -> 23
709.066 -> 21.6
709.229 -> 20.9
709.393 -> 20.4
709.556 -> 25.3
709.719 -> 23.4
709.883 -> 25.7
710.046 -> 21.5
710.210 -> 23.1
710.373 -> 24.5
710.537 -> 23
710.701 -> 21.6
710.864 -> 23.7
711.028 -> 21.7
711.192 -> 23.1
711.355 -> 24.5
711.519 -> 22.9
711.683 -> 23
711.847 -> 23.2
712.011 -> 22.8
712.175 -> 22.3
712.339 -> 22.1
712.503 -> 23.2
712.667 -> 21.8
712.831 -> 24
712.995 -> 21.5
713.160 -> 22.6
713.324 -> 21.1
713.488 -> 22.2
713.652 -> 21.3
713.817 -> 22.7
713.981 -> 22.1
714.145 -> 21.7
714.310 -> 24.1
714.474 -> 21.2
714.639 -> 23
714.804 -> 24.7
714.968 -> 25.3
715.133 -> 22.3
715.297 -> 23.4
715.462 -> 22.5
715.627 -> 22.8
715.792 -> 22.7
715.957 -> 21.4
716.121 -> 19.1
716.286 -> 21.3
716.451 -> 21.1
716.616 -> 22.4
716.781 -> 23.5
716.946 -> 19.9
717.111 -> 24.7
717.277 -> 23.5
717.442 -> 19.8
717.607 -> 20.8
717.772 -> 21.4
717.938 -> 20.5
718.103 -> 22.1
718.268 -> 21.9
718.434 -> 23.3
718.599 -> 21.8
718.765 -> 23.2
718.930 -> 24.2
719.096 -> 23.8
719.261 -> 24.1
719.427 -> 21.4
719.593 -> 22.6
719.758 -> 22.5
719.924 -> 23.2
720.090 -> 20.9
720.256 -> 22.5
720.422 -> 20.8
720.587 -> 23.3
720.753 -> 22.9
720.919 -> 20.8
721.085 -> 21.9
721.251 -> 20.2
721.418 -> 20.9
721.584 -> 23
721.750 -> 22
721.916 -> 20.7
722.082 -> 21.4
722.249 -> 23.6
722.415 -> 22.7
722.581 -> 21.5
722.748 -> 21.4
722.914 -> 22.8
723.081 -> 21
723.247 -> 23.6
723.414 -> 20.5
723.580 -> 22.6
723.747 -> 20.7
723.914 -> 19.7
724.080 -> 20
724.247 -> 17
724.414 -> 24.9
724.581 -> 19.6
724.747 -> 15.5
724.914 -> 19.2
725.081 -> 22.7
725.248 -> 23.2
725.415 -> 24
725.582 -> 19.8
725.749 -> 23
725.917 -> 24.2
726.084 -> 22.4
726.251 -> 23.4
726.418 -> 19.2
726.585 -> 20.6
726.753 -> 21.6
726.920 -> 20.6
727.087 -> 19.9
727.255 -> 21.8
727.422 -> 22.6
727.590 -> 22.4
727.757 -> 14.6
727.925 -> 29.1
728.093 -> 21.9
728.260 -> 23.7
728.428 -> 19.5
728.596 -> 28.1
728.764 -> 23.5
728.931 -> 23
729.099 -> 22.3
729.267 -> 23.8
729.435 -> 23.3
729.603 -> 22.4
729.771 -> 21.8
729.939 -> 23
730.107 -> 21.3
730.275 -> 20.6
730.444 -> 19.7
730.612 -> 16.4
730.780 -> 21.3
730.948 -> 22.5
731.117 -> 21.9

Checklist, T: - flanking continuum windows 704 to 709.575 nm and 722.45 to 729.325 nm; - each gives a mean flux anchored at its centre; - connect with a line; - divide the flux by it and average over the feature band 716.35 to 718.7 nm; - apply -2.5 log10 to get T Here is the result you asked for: 0.02 mag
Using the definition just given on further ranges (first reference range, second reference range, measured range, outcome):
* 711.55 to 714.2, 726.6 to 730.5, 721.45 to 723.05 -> 0.01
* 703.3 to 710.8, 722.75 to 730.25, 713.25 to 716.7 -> 0.02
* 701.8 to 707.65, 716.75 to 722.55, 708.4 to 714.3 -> 0.01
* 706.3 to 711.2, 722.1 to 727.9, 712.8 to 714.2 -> 0.03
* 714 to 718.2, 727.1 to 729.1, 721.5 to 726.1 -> 0.05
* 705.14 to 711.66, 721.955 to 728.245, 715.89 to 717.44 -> 0.03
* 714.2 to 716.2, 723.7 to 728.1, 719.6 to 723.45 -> -0.01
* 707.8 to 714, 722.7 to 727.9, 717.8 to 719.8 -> -0.03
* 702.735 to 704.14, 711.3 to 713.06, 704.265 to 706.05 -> 0.00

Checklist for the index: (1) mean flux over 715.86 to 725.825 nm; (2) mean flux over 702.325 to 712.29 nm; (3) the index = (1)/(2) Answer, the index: 0.93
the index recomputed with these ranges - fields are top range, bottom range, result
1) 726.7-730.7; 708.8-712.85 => 0.96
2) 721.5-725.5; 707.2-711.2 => 0.92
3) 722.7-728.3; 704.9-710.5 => 0.92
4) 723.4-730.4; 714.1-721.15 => 0.97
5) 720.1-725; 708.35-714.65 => 0.93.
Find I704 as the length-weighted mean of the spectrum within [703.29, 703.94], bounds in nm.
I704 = 23.3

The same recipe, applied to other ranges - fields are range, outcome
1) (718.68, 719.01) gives 23.7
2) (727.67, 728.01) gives 21.8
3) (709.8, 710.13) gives 23.6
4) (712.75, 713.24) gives 22.7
